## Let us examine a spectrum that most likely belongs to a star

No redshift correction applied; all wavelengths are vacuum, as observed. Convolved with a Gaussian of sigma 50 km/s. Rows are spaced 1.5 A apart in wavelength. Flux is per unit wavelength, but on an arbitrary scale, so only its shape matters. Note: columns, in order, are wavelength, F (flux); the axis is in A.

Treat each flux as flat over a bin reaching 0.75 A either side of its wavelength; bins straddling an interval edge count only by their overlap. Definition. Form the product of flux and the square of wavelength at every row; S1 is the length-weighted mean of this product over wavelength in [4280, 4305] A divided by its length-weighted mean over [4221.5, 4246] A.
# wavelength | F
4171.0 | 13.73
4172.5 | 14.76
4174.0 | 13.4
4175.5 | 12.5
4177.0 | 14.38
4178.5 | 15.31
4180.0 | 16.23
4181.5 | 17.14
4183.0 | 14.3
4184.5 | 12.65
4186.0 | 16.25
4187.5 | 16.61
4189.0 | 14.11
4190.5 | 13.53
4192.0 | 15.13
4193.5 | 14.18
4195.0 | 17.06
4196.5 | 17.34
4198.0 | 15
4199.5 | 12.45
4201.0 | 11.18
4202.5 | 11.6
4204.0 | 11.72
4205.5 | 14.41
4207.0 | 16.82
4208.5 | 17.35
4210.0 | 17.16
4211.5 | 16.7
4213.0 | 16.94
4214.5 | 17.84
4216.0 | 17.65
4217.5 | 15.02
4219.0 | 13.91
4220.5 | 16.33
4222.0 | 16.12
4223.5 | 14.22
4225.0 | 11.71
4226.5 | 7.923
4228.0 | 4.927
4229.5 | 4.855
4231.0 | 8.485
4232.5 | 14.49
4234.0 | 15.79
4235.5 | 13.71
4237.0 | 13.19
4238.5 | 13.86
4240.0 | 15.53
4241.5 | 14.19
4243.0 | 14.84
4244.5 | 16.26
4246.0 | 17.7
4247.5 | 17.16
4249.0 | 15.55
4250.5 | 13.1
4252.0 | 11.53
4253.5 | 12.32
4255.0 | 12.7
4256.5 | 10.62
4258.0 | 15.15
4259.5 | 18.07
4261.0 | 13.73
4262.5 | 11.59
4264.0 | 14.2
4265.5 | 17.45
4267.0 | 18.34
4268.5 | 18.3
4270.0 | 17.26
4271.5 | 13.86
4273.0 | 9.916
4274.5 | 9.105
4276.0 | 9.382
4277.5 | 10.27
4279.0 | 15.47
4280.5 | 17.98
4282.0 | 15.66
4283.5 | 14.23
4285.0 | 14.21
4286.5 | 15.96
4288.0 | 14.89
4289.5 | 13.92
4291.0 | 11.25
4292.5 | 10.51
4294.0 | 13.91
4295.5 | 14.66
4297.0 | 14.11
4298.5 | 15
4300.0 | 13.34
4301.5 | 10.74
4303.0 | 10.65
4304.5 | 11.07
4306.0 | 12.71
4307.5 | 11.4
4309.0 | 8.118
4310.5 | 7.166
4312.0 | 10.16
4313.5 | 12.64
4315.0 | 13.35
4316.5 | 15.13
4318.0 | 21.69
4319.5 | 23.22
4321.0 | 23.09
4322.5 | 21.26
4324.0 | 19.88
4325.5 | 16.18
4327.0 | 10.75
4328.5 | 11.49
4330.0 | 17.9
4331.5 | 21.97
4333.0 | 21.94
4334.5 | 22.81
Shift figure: 1.1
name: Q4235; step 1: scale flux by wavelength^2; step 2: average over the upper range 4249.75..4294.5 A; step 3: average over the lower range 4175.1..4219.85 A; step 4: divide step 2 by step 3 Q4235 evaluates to 0.95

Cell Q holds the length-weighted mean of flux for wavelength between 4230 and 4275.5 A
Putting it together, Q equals 14.2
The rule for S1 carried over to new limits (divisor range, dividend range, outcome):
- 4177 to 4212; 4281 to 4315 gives 0.89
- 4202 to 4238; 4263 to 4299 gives 1.06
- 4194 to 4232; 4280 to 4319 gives 1.00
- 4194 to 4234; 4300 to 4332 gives 1.11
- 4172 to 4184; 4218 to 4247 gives 0.91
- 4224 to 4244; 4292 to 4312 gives 1.02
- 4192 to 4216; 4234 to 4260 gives 0.97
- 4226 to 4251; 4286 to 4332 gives 1.14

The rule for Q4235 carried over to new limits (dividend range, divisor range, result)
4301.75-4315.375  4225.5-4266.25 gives 0.83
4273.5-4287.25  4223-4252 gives 1.06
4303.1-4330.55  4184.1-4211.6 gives 1.05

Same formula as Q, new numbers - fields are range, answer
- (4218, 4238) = 12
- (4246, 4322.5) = 14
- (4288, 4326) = 14.2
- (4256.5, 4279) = 14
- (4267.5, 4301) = 13.8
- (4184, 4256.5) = 14.1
